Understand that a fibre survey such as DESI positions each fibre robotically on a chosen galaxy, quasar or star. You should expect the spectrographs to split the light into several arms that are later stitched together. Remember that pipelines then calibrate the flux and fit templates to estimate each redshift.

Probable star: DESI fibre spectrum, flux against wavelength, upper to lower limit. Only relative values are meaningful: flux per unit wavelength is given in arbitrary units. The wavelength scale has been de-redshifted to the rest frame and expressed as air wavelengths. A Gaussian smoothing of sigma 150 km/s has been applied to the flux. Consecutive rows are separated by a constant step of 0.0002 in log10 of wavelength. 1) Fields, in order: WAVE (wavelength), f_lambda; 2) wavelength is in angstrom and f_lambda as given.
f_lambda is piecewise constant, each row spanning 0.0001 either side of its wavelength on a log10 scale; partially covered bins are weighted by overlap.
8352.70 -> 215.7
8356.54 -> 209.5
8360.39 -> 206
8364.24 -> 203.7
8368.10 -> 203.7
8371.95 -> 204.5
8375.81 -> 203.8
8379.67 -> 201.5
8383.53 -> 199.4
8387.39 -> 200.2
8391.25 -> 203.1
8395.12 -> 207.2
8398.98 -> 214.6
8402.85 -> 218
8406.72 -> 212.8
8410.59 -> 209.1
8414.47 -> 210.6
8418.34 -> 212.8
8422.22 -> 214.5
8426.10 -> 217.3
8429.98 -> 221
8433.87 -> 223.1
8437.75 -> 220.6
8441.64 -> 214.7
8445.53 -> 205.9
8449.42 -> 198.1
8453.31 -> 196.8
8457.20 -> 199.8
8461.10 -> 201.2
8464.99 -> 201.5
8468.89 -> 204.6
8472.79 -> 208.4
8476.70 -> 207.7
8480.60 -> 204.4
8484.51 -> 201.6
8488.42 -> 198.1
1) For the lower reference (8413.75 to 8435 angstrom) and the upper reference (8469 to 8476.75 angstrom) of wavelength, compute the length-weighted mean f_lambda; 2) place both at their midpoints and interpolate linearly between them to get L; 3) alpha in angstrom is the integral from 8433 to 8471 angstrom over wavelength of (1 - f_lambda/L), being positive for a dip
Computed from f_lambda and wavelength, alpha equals 0.9 angstrom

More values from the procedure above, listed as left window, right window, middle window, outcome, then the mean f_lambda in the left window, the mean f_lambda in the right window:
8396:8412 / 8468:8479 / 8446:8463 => 0.8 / 213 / 207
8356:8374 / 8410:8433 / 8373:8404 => 0.5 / 205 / 215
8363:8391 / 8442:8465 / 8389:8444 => -3.3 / 202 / 202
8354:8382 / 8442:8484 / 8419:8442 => -1.7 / 205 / 203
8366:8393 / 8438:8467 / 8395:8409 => -0.8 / 202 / 204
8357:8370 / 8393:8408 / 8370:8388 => 0.5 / 205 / 213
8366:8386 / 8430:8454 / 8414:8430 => -0.5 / 202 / 211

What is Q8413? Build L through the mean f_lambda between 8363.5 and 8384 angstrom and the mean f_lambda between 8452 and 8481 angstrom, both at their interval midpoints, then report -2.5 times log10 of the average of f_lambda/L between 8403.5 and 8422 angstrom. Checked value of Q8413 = -0.05 mag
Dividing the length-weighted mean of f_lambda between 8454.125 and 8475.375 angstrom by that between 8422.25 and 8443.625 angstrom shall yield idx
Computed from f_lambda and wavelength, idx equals 0.93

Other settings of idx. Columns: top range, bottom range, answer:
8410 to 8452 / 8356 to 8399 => 1.04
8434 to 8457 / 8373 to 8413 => 1.00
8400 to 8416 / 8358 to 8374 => 1.04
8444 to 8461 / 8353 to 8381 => 0.97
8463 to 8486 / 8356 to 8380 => 1.00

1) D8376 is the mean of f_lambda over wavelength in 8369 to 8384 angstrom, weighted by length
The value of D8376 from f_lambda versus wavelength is 203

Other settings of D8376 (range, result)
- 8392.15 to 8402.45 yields 211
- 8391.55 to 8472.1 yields 210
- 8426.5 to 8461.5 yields 210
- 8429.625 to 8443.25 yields 220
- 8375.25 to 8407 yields 207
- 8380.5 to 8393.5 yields 201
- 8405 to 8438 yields 216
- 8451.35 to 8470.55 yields 201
